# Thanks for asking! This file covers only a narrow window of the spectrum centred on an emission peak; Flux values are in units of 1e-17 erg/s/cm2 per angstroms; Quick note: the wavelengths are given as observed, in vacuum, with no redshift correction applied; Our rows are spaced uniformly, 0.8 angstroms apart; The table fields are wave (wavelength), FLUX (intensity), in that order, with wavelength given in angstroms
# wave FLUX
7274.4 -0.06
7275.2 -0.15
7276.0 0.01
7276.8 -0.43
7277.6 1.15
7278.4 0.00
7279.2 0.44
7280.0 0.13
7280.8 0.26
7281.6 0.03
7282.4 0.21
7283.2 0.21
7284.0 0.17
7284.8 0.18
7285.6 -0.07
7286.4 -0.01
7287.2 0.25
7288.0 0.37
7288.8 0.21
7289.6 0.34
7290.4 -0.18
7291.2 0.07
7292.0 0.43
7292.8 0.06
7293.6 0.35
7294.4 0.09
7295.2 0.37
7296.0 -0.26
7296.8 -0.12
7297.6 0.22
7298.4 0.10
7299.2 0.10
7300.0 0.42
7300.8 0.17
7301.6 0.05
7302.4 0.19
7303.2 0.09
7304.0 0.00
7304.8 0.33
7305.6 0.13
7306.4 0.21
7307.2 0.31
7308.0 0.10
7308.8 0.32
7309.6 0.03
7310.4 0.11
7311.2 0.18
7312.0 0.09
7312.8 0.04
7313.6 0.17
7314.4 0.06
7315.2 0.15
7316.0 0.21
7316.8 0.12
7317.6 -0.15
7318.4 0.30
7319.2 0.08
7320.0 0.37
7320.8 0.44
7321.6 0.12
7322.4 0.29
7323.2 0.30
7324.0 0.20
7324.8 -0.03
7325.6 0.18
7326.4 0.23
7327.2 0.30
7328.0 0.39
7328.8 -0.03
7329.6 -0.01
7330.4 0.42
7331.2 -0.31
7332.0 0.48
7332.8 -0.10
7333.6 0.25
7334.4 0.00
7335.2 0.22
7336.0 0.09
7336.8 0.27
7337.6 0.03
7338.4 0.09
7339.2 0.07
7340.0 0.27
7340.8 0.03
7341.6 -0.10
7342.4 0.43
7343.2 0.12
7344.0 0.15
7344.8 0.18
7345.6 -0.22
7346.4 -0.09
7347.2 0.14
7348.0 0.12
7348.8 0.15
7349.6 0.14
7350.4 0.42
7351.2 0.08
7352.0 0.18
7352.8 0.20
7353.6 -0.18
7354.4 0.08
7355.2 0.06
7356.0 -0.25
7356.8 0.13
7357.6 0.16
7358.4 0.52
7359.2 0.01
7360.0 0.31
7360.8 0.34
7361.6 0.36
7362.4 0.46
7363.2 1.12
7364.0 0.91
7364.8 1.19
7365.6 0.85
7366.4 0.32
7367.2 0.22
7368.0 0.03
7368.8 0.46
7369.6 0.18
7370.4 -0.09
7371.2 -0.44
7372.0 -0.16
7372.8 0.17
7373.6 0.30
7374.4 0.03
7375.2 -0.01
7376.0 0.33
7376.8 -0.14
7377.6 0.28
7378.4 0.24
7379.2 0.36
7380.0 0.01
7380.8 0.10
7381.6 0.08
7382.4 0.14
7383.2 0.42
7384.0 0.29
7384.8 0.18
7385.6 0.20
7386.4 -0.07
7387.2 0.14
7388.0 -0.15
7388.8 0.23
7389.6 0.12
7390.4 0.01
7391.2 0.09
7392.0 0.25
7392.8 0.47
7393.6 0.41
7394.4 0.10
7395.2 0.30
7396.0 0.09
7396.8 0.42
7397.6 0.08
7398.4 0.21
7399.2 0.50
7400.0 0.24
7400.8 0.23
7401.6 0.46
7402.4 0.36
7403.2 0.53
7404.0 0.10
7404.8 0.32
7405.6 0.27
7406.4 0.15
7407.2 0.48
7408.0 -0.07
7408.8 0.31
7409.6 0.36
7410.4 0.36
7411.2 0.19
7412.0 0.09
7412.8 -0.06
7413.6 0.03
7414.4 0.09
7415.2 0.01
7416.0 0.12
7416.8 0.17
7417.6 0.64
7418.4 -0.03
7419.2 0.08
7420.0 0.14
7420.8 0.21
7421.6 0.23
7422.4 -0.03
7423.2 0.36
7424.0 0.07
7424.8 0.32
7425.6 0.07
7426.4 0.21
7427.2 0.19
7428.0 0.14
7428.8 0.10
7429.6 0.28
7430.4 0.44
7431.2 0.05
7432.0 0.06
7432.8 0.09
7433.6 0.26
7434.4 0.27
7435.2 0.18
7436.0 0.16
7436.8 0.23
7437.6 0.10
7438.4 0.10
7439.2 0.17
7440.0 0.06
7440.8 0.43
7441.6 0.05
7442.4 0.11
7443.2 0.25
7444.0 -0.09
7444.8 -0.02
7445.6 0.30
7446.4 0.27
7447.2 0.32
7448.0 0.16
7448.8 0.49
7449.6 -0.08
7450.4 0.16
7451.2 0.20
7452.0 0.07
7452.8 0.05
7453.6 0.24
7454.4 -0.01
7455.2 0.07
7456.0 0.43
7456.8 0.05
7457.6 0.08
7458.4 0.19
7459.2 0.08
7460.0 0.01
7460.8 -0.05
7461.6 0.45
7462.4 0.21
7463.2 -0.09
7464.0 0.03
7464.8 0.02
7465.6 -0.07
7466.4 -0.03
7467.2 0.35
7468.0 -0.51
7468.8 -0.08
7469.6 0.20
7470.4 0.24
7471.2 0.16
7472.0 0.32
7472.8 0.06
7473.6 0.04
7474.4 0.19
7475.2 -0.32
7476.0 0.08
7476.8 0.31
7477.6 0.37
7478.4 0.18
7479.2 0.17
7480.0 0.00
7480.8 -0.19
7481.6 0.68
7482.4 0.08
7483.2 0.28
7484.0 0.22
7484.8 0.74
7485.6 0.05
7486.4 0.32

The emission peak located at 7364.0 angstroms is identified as H-gamma 4340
